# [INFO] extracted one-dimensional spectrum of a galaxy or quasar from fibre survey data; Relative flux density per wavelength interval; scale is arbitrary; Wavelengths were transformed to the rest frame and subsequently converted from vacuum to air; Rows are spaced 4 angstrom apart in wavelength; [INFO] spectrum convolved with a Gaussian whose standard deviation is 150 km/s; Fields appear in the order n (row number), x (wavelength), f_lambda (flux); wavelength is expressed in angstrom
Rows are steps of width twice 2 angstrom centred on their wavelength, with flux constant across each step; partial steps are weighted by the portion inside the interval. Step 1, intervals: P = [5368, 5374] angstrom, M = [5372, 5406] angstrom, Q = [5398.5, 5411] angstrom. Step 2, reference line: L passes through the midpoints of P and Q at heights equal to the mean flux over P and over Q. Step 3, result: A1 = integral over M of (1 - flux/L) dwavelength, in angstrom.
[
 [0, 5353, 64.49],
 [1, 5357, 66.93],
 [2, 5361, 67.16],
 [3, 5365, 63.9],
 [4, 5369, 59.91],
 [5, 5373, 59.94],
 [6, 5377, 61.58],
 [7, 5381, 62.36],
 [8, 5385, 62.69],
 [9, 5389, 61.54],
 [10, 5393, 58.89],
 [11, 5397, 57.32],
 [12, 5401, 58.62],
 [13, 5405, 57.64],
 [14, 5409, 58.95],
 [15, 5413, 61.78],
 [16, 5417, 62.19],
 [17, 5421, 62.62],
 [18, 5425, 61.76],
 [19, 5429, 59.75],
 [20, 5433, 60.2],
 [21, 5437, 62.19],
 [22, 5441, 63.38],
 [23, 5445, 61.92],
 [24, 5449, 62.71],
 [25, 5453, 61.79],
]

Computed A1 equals -0.60 angstrom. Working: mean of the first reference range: 59.9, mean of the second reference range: 58.4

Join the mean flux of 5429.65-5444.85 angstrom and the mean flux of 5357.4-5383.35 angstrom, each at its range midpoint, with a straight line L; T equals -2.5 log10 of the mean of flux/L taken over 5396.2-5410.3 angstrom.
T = 0.07 mag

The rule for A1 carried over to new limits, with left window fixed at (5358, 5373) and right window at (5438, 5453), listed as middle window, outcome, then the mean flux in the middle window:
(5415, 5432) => 0.3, 61.5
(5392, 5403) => 0.8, 58.2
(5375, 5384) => 0.2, 62.1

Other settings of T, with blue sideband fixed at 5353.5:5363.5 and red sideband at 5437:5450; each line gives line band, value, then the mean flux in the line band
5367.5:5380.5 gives 0.087 mag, 60.7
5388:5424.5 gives 0.075 mag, 60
